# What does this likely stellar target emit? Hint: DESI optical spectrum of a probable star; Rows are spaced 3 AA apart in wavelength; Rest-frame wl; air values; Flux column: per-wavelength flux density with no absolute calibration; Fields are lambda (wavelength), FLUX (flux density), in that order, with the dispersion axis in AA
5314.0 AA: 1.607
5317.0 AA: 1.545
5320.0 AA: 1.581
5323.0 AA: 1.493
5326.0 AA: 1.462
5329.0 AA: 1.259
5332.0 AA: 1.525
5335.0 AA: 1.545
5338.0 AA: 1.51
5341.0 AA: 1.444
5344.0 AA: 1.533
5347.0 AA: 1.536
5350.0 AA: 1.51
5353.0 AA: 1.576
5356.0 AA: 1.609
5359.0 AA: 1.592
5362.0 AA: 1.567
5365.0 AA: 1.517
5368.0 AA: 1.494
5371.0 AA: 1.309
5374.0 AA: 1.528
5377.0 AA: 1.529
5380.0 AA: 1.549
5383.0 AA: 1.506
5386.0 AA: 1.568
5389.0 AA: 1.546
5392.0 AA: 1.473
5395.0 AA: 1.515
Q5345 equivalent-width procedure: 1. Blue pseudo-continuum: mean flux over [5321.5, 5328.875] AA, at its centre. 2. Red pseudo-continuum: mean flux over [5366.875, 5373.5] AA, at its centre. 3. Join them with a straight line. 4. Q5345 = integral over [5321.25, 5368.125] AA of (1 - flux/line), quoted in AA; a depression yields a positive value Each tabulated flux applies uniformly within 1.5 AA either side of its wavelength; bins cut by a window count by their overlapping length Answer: -2.8 AA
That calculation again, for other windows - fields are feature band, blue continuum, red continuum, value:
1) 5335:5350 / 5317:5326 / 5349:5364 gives 0.41 AA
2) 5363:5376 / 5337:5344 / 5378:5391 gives 0.45 AA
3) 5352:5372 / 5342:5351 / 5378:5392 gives 0.00 AA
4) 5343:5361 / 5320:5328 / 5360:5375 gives -0.92 AA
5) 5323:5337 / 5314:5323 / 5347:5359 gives 0.95 AA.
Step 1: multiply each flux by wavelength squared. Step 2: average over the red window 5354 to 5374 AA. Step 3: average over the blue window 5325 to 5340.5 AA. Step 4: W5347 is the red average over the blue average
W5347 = 1.05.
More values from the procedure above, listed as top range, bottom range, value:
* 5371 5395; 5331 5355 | 1.01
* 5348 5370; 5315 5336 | 1.05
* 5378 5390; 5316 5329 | 1.06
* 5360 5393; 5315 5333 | 1.04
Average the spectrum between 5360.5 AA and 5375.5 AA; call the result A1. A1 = 1.48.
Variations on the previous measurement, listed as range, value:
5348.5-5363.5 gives 1.57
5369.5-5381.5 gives 1.48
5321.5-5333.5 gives 1.43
